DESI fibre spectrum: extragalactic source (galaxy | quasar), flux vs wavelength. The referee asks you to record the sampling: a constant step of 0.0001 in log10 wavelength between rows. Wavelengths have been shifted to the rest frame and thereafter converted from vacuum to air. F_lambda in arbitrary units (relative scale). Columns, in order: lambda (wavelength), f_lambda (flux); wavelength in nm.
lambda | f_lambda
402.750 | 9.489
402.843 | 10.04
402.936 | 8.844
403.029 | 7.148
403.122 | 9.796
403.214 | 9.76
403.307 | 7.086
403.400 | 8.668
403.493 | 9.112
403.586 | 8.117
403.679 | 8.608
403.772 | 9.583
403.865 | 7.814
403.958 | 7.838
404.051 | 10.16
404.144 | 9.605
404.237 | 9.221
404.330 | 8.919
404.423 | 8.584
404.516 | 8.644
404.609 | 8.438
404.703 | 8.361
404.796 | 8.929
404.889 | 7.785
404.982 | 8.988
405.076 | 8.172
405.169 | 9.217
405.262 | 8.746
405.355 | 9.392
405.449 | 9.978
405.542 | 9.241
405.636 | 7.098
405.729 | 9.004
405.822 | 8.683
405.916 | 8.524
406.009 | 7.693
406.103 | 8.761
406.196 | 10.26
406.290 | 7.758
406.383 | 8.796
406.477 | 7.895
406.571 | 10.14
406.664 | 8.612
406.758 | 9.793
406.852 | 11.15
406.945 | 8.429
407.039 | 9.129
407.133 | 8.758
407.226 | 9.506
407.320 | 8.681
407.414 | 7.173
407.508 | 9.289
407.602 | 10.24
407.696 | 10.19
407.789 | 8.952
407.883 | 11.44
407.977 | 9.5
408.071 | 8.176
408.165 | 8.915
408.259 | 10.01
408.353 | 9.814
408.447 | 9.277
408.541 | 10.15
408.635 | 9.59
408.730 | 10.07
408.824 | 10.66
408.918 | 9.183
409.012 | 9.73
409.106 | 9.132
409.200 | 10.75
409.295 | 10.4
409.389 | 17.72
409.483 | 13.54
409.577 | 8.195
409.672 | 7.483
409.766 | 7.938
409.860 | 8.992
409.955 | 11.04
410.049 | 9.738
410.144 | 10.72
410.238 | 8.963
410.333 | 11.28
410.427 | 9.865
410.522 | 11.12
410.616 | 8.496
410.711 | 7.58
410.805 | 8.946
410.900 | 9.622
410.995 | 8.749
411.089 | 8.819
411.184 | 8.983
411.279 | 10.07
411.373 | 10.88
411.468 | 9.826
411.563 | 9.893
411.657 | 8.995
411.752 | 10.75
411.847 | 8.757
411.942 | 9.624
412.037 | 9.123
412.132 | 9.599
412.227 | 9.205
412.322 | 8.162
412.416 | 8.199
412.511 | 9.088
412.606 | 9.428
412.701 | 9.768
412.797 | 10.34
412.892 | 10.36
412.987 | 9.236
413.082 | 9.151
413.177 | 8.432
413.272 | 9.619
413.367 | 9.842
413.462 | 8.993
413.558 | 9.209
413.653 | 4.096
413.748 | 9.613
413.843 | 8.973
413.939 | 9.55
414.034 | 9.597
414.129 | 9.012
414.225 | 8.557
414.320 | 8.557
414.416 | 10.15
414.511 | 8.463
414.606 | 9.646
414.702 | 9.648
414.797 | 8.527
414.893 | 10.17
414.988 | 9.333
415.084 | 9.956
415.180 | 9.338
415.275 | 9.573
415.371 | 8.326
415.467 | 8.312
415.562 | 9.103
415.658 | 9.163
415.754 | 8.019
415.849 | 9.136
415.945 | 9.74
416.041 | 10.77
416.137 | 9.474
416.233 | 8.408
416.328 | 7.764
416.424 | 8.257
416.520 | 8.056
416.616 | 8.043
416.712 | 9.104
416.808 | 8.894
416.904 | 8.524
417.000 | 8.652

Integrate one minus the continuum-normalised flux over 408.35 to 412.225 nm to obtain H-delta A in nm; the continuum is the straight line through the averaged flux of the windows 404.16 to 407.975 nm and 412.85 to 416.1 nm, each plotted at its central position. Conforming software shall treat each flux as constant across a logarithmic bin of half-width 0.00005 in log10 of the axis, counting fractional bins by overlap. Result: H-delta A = -0.34 nm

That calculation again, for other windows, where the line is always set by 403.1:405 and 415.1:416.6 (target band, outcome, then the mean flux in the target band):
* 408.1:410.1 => -0.29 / 10.1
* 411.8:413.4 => -0.08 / 9.29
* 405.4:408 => -0.09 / 9.09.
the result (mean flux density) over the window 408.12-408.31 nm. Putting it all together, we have 9.48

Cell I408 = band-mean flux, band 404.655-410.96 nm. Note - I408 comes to 9.42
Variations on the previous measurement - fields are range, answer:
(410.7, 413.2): 9.35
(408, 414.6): 9.52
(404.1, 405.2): 8.73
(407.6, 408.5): 9.63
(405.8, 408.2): 9.1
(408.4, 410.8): 10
